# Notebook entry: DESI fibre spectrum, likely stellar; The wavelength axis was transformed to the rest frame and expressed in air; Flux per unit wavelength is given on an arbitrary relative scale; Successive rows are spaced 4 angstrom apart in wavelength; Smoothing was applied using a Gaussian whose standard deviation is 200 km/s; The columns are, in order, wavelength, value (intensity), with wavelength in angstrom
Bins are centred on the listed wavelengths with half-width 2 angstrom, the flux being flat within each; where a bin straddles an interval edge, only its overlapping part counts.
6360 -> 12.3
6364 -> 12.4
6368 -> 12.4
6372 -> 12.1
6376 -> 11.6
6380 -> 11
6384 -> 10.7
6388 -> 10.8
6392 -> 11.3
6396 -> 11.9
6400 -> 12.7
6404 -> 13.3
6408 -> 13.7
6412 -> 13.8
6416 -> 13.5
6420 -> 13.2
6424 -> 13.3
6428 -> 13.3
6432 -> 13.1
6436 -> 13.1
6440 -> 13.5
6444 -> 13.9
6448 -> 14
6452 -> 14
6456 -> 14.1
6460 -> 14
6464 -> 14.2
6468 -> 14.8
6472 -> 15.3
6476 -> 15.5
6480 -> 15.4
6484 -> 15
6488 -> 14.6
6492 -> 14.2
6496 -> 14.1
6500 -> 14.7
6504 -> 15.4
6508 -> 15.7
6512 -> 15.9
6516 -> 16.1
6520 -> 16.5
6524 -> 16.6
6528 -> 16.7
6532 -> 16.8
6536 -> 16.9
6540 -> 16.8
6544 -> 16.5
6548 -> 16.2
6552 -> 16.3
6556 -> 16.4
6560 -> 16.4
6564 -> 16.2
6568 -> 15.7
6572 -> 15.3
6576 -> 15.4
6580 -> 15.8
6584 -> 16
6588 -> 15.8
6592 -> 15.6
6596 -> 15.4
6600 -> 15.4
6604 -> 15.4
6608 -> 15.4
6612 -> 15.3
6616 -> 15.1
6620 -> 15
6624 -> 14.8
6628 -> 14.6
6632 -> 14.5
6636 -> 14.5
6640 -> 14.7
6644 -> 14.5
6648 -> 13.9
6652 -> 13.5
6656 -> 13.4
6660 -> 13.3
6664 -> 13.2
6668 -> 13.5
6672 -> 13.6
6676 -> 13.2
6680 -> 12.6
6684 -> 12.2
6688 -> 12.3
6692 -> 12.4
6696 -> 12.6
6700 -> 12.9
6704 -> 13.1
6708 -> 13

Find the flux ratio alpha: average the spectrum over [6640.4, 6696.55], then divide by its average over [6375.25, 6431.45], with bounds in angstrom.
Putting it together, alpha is 1.06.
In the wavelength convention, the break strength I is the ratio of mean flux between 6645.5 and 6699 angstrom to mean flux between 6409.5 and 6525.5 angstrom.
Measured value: 0.90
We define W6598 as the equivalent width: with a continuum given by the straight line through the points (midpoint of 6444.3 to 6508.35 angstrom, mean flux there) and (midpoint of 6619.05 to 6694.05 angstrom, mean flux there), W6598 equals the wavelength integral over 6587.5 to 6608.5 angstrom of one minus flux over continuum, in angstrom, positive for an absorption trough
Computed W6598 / -2.28 angstrom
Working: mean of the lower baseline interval 14.6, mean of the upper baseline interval 13.6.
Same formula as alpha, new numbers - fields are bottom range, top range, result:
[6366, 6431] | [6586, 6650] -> 1.21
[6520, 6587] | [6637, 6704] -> 0.82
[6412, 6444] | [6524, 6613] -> 1.20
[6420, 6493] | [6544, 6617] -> 1.11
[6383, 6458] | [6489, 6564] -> 1.23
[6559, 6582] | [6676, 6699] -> 0.79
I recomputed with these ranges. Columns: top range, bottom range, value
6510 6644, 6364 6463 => 1.22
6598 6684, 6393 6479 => 1.04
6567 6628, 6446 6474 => 1.07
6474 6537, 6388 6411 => 1.25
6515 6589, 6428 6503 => 1.14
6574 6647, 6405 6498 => 1.08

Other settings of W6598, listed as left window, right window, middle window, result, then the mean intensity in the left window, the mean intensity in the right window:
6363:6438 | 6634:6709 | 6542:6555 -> -3.43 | 12.5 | 13.3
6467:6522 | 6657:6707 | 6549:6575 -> -2.94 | 15.2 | 12.9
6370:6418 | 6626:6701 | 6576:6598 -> -4.36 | 12.2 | 13.4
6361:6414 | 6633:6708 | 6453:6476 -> -3.87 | 12.1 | 13.3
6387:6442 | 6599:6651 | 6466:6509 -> -4.34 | 12.9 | 14.8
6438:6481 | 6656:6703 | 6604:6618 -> -1.99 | 14.4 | 12.9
